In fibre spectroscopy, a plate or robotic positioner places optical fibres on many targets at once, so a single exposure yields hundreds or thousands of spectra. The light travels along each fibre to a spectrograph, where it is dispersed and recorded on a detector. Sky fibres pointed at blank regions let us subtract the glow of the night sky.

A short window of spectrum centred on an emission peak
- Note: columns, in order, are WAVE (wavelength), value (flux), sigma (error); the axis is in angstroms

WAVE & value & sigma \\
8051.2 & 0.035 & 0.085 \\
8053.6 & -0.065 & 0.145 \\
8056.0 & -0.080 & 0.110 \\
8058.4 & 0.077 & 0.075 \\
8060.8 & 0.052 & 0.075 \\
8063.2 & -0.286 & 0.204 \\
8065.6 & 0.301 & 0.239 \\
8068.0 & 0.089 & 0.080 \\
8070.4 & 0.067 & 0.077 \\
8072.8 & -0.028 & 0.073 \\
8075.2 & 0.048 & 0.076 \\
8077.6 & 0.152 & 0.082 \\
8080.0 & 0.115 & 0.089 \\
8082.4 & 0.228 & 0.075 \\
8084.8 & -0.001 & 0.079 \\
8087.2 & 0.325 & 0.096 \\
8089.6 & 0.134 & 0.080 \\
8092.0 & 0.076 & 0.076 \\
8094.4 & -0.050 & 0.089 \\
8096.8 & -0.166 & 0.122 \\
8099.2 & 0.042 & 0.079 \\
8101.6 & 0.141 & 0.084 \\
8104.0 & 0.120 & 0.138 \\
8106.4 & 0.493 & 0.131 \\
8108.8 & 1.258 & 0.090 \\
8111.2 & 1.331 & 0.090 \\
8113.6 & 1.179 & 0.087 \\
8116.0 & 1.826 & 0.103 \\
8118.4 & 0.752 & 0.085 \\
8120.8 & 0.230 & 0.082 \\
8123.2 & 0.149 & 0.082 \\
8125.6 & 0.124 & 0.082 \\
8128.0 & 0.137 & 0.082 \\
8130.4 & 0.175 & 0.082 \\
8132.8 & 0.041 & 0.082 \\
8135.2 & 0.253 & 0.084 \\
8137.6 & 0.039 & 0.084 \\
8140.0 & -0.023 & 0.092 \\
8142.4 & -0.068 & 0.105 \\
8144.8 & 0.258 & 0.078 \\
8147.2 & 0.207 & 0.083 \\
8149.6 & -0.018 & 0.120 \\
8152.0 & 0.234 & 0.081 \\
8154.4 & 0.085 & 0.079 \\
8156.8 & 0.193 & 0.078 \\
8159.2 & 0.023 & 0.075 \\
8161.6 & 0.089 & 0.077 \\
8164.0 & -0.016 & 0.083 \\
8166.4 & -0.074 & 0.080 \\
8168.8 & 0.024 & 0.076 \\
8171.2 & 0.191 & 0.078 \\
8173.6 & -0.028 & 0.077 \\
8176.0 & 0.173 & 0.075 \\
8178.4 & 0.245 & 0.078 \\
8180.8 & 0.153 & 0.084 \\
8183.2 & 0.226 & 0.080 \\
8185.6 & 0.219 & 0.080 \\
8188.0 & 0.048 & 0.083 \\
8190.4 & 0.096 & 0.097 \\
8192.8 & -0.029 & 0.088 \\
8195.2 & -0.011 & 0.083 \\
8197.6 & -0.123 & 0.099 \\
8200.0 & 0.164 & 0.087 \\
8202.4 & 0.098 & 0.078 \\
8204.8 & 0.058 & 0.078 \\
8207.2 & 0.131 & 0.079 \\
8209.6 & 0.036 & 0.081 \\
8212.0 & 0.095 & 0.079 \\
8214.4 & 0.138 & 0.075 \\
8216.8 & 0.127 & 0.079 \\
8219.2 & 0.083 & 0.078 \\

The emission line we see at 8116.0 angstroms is [O II]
